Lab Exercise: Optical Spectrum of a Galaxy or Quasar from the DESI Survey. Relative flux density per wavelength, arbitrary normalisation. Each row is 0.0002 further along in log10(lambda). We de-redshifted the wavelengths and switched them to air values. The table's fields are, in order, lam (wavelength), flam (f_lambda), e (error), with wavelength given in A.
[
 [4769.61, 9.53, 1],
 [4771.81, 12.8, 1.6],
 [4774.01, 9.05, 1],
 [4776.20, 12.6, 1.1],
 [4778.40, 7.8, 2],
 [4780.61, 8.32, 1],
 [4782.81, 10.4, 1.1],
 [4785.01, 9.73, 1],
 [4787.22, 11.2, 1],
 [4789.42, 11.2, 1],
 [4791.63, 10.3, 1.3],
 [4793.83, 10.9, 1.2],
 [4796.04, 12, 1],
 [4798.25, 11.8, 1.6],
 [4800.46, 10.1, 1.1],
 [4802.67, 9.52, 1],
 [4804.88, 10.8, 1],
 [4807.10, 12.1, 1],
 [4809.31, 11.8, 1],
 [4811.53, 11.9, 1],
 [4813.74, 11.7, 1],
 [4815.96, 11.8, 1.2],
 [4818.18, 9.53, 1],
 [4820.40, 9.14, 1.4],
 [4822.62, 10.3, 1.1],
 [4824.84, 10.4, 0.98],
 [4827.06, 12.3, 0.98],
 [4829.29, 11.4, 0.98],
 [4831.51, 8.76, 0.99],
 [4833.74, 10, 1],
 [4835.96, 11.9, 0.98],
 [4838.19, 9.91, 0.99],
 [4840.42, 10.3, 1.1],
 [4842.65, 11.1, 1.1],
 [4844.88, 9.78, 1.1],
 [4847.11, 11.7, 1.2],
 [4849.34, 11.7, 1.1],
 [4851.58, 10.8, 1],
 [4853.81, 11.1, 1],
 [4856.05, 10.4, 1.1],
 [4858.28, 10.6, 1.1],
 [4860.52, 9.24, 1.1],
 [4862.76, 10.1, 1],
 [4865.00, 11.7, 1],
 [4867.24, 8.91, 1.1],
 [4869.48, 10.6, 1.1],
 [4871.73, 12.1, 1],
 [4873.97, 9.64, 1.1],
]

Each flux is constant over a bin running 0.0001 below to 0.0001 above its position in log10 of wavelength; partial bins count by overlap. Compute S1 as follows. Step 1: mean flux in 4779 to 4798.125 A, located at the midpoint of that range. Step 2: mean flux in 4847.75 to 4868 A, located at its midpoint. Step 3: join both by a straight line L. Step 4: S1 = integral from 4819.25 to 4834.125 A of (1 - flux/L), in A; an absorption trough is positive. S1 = 0.3 A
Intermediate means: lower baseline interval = 10.5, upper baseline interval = 10.6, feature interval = 10.3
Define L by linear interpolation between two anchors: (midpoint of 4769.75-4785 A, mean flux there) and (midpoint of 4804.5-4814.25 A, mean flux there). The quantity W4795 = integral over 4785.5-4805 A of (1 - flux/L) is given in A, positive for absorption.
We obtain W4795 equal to 0.3 A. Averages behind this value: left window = 10.1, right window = 11.7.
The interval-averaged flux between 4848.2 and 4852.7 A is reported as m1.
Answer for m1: 11.3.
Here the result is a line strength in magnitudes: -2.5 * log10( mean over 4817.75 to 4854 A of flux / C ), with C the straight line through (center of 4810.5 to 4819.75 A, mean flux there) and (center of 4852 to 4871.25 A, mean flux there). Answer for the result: 0.02 mag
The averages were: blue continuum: 11.1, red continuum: 10.4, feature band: 10.6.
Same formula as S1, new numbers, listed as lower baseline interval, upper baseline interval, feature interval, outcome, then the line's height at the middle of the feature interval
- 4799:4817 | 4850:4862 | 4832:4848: 0.2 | 10.7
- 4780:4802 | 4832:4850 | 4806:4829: -0.9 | 10.7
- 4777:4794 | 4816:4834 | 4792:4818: -2.7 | 10.2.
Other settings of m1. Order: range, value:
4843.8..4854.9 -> 11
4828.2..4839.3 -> 10.4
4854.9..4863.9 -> 10.1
